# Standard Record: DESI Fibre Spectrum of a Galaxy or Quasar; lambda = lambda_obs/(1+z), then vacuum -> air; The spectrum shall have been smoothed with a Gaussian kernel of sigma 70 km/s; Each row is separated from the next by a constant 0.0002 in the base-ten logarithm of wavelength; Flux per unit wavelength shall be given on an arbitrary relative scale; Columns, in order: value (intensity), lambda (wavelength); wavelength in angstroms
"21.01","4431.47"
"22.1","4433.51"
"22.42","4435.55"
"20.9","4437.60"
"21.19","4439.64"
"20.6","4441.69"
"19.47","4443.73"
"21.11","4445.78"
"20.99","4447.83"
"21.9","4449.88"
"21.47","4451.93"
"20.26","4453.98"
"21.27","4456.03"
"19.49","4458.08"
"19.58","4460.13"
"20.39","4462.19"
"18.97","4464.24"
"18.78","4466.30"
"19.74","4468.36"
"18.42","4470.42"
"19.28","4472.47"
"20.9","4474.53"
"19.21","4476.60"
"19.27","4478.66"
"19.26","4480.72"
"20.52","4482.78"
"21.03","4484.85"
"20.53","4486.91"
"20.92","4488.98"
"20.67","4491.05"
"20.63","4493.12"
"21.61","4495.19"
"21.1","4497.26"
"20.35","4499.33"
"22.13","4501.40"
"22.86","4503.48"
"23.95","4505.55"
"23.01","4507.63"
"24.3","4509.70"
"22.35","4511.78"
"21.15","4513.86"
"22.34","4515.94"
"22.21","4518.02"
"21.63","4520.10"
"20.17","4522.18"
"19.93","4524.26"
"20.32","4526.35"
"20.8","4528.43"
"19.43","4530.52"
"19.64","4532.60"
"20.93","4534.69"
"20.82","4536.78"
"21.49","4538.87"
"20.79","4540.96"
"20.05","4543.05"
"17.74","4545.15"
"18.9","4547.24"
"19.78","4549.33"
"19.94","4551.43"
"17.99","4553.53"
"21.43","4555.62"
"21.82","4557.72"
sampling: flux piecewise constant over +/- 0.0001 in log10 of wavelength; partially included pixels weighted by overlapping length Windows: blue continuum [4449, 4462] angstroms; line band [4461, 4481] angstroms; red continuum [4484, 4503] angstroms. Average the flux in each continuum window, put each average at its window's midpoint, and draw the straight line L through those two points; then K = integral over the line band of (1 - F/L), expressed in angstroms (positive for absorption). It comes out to 1.3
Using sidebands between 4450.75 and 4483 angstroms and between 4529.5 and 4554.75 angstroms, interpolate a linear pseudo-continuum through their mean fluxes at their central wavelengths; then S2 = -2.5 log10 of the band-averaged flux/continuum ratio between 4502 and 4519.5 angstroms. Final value -0.15 mag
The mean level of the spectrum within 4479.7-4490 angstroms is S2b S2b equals 20.5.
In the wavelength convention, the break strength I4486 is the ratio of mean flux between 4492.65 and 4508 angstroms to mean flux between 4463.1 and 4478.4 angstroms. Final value 1.1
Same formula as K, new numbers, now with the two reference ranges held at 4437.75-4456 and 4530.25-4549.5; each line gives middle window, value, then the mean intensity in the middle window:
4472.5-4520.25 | -2.19 angstroms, 21.3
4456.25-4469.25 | 0.72 angstroms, 19.6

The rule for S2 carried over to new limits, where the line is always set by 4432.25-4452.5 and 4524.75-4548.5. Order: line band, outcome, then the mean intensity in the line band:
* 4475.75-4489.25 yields 0.03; 20.1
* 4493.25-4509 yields -0.08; 22.1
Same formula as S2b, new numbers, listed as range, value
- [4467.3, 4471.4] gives 19.1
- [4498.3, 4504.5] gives 21.8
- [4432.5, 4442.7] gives 21.4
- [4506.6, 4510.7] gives 23.7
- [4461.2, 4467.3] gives 19.4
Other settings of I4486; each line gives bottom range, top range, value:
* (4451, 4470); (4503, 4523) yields 1.12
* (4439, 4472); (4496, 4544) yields 1.06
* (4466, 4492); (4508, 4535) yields 1.07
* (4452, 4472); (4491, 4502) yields 1.07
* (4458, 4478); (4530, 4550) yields 1.03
